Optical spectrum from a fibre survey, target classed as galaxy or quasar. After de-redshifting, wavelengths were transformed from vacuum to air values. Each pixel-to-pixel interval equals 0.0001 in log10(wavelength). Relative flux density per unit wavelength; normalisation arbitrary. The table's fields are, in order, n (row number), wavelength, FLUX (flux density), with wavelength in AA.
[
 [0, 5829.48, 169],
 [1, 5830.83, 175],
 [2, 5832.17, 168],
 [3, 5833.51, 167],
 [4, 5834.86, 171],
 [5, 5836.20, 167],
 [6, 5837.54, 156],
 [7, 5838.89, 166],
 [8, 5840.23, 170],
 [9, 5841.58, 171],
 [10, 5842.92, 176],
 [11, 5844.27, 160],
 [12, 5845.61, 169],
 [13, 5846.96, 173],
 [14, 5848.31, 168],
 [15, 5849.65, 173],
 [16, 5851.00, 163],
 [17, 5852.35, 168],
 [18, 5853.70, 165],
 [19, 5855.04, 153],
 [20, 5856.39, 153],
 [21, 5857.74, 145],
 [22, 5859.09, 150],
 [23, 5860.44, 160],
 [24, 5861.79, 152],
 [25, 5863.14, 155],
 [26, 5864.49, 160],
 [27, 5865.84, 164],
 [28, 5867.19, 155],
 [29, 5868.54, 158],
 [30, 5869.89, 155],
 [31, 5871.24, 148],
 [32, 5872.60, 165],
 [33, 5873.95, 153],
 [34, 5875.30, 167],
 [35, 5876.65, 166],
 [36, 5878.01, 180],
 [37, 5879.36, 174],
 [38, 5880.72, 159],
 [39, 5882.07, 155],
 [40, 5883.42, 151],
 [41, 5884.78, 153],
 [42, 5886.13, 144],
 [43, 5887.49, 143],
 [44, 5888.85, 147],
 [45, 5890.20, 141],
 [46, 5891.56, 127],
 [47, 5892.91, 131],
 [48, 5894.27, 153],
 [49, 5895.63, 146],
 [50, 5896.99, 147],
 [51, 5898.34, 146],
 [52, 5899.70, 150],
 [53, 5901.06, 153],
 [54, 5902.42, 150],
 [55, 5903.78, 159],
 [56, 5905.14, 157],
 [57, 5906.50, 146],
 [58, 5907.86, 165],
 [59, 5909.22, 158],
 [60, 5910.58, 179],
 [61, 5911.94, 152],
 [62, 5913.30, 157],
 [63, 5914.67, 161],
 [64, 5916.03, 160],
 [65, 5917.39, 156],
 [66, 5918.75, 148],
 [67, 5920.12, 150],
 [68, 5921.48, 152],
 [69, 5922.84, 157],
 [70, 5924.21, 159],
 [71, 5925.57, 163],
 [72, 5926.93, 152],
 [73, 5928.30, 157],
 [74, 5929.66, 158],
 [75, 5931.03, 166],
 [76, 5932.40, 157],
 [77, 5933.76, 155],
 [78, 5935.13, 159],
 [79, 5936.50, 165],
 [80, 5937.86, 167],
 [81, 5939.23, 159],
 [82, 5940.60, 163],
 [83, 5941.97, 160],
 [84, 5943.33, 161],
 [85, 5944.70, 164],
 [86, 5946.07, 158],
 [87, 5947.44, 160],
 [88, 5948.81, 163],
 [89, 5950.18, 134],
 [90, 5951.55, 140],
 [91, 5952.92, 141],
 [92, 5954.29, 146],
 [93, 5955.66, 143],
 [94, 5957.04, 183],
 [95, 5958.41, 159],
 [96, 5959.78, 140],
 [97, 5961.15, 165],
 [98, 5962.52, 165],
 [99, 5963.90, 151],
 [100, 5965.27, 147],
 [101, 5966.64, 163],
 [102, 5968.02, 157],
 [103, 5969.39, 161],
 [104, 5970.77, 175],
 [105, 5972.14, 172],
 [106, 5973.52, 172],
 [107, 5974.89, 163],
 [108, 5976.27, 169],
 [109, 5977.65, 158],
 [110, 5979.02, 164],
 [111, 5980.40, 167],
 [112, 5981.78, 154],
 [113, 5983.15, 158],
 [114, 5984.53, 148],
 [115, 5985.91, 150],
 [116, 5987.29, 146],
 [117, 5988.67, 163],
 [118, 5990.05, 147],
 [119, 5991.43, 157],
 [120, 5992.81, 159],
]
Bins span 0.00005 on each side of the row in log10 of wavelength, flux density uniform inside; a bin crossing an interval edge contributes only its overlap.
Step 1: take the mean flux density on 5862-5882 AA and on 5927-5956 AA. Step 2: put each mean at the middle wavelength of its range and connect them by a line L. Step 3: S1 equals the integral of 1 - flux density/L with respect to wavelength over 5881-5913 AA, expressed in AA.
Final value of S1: 1.8 AA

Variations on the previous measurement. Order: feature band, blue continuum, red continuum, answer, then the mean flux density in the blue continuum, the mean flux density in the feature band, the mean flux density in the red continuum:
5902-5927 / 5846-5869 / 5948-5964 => -0.23 AA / 160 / 157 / 153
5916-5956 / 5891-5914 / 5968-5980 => 0.65 AA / 152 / 156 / 166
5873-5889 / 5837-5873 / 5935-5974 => 0.22 AA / 161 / 158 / 158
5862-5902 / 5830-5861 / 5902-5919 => 1.90 AA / 165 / 153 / 158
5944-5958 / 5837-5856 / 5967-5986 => 0.84 AA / 166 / 153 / 162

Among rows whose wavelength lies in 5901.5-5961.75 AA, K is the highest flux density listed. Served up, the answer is 183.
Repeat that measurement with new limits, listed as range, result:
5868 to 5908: 180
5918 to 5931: 163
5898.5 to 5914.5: 179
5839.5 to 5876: 176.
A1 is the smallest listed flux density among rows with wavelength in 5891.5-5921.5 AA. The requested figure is 127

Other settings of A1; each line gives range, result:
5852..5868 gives 145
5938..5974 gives 134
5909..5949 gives 148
